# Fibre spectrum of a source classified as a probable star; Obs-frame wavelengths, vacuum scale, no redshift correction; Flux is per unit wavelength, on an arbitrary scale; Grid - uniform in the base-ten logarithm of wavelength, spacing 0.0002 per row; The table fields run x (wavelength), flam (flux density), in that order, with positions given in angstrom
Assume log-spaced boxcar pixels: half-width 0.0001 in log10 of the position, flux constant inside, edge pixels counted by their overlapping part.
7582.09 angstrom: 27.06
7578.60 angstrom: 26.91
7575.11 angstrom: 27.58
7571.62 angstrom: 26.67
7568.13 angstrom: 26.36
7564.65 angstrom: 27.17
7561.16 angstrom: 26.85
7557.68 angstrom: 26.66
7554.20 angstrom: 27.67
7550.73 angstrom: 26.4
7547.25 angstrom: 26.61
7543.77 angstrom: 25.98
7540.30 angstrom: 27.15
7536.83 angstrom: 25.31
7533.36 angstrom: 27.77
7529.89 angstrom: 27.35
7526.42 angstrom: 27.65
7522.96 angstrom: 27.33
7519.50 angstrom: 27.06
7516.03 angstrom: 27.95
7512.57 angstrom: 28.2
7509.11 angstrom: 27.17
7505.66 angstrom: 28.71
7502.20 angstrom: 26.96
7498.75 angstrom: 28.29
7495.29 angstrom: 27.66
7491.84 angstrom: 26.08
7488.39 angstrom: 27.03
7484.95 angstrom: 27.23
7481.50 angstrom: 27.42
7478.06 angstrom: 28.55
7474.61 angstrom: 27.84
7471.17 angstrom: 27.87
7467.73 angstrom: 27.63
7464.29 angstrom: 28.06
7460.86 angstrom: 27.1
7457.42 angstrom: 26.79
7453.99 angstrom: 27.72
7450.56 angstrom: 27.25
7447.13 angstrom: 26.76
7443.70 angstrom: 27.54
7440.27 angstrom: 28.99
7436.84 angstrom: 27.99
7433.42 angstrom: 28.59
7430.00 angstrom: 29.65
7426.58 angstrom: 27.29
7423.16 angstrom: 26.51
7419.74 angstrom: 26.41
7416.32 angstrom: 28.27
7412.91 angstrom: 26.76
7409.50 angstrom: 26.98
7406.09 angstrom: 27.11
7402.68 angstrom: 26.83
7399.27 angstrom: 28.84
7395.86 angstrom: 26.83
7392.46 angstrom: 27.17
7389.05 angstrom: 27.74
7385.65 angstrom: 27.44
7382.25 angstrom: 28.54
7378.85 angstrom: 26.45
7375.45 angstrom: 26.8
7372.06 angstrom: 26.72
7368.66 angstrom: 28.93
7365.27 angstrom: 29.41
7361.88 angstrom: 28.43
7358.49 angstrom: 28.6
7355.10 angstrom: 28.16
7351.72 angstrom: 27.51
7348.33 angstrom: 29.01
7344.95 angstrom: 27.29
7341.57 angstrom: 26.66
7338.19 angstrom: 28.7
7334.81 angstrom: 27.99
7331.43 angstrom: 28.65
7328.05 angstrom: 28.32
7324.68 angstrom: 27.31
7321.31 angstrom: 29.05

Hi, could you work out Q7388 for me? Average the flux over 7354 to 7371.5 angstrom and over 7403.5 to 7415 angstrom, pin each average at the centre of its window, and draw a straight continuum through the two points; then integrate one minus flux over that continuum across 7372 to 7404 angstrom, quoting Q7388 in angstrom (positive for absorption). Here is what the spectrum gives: 0.40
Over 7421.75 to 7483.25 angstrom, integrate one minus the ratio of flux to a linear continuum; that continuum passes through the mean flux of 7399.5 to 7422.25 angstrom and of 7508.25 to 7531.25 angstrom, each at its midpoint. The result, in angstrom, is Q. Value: -1.02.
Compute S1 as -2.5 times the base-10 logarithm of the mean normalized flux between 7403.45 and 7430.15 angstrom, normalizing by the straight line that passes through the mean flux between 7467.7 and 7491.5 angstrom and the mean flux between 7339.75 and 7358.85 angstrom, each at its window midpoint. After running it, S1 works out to 0.02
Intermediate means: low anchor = 27.8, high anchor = 27.6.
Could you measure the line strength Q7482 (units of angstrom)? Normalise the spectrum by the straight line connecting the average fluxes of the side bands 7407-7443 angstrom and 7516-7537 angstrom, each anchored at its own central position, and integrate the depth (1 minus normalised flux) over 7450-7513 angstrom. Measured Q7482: -0.16 angstrom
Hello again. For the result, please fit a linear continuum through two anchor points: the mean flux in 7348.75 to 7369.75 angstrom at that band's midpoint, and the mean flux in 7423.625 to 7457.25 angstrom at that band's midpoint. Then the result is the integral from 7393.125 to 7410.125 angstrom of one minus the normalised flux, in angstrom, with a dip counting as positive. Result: 0.5 angstrom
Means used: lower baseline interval 28.5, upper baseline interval 27.9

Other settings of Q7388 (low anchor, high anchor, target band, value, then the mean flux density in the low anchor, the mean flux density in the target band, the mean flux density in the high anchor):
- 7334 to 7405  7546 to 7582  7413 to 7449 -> -0.3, 27.8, 27.7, 26.9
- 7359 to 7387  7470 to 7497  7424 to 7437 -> -0.3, 27.9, 28.3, 27.5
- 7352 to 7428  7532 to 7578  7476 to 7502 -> -0.3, 27.6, 27.4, 26.8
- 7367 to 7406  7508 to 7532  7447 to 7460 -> 0.2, 27.5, 27.2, 27.5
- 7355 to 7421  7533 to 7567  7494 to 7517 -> -0.8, 27.6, 27.8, 26.7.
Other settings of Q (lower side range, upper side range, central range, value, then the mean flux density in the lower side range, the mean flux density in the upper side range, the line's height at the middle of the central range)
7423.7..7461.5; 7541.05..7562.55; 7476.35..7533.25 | -0.79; 27.8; 26.7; 27.2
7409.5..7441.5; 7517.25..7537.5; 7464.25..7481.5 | -0.27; 27.8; 27.2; 27.5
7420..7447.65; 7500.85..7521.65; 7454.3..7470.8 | 0.20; 27.9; 27.7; 27.8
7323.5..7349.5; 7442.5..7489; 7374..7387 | 0.24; 28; 27.5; 27.8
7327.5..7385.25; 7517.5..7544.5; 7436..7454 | -0.14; 28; 27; 27.5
